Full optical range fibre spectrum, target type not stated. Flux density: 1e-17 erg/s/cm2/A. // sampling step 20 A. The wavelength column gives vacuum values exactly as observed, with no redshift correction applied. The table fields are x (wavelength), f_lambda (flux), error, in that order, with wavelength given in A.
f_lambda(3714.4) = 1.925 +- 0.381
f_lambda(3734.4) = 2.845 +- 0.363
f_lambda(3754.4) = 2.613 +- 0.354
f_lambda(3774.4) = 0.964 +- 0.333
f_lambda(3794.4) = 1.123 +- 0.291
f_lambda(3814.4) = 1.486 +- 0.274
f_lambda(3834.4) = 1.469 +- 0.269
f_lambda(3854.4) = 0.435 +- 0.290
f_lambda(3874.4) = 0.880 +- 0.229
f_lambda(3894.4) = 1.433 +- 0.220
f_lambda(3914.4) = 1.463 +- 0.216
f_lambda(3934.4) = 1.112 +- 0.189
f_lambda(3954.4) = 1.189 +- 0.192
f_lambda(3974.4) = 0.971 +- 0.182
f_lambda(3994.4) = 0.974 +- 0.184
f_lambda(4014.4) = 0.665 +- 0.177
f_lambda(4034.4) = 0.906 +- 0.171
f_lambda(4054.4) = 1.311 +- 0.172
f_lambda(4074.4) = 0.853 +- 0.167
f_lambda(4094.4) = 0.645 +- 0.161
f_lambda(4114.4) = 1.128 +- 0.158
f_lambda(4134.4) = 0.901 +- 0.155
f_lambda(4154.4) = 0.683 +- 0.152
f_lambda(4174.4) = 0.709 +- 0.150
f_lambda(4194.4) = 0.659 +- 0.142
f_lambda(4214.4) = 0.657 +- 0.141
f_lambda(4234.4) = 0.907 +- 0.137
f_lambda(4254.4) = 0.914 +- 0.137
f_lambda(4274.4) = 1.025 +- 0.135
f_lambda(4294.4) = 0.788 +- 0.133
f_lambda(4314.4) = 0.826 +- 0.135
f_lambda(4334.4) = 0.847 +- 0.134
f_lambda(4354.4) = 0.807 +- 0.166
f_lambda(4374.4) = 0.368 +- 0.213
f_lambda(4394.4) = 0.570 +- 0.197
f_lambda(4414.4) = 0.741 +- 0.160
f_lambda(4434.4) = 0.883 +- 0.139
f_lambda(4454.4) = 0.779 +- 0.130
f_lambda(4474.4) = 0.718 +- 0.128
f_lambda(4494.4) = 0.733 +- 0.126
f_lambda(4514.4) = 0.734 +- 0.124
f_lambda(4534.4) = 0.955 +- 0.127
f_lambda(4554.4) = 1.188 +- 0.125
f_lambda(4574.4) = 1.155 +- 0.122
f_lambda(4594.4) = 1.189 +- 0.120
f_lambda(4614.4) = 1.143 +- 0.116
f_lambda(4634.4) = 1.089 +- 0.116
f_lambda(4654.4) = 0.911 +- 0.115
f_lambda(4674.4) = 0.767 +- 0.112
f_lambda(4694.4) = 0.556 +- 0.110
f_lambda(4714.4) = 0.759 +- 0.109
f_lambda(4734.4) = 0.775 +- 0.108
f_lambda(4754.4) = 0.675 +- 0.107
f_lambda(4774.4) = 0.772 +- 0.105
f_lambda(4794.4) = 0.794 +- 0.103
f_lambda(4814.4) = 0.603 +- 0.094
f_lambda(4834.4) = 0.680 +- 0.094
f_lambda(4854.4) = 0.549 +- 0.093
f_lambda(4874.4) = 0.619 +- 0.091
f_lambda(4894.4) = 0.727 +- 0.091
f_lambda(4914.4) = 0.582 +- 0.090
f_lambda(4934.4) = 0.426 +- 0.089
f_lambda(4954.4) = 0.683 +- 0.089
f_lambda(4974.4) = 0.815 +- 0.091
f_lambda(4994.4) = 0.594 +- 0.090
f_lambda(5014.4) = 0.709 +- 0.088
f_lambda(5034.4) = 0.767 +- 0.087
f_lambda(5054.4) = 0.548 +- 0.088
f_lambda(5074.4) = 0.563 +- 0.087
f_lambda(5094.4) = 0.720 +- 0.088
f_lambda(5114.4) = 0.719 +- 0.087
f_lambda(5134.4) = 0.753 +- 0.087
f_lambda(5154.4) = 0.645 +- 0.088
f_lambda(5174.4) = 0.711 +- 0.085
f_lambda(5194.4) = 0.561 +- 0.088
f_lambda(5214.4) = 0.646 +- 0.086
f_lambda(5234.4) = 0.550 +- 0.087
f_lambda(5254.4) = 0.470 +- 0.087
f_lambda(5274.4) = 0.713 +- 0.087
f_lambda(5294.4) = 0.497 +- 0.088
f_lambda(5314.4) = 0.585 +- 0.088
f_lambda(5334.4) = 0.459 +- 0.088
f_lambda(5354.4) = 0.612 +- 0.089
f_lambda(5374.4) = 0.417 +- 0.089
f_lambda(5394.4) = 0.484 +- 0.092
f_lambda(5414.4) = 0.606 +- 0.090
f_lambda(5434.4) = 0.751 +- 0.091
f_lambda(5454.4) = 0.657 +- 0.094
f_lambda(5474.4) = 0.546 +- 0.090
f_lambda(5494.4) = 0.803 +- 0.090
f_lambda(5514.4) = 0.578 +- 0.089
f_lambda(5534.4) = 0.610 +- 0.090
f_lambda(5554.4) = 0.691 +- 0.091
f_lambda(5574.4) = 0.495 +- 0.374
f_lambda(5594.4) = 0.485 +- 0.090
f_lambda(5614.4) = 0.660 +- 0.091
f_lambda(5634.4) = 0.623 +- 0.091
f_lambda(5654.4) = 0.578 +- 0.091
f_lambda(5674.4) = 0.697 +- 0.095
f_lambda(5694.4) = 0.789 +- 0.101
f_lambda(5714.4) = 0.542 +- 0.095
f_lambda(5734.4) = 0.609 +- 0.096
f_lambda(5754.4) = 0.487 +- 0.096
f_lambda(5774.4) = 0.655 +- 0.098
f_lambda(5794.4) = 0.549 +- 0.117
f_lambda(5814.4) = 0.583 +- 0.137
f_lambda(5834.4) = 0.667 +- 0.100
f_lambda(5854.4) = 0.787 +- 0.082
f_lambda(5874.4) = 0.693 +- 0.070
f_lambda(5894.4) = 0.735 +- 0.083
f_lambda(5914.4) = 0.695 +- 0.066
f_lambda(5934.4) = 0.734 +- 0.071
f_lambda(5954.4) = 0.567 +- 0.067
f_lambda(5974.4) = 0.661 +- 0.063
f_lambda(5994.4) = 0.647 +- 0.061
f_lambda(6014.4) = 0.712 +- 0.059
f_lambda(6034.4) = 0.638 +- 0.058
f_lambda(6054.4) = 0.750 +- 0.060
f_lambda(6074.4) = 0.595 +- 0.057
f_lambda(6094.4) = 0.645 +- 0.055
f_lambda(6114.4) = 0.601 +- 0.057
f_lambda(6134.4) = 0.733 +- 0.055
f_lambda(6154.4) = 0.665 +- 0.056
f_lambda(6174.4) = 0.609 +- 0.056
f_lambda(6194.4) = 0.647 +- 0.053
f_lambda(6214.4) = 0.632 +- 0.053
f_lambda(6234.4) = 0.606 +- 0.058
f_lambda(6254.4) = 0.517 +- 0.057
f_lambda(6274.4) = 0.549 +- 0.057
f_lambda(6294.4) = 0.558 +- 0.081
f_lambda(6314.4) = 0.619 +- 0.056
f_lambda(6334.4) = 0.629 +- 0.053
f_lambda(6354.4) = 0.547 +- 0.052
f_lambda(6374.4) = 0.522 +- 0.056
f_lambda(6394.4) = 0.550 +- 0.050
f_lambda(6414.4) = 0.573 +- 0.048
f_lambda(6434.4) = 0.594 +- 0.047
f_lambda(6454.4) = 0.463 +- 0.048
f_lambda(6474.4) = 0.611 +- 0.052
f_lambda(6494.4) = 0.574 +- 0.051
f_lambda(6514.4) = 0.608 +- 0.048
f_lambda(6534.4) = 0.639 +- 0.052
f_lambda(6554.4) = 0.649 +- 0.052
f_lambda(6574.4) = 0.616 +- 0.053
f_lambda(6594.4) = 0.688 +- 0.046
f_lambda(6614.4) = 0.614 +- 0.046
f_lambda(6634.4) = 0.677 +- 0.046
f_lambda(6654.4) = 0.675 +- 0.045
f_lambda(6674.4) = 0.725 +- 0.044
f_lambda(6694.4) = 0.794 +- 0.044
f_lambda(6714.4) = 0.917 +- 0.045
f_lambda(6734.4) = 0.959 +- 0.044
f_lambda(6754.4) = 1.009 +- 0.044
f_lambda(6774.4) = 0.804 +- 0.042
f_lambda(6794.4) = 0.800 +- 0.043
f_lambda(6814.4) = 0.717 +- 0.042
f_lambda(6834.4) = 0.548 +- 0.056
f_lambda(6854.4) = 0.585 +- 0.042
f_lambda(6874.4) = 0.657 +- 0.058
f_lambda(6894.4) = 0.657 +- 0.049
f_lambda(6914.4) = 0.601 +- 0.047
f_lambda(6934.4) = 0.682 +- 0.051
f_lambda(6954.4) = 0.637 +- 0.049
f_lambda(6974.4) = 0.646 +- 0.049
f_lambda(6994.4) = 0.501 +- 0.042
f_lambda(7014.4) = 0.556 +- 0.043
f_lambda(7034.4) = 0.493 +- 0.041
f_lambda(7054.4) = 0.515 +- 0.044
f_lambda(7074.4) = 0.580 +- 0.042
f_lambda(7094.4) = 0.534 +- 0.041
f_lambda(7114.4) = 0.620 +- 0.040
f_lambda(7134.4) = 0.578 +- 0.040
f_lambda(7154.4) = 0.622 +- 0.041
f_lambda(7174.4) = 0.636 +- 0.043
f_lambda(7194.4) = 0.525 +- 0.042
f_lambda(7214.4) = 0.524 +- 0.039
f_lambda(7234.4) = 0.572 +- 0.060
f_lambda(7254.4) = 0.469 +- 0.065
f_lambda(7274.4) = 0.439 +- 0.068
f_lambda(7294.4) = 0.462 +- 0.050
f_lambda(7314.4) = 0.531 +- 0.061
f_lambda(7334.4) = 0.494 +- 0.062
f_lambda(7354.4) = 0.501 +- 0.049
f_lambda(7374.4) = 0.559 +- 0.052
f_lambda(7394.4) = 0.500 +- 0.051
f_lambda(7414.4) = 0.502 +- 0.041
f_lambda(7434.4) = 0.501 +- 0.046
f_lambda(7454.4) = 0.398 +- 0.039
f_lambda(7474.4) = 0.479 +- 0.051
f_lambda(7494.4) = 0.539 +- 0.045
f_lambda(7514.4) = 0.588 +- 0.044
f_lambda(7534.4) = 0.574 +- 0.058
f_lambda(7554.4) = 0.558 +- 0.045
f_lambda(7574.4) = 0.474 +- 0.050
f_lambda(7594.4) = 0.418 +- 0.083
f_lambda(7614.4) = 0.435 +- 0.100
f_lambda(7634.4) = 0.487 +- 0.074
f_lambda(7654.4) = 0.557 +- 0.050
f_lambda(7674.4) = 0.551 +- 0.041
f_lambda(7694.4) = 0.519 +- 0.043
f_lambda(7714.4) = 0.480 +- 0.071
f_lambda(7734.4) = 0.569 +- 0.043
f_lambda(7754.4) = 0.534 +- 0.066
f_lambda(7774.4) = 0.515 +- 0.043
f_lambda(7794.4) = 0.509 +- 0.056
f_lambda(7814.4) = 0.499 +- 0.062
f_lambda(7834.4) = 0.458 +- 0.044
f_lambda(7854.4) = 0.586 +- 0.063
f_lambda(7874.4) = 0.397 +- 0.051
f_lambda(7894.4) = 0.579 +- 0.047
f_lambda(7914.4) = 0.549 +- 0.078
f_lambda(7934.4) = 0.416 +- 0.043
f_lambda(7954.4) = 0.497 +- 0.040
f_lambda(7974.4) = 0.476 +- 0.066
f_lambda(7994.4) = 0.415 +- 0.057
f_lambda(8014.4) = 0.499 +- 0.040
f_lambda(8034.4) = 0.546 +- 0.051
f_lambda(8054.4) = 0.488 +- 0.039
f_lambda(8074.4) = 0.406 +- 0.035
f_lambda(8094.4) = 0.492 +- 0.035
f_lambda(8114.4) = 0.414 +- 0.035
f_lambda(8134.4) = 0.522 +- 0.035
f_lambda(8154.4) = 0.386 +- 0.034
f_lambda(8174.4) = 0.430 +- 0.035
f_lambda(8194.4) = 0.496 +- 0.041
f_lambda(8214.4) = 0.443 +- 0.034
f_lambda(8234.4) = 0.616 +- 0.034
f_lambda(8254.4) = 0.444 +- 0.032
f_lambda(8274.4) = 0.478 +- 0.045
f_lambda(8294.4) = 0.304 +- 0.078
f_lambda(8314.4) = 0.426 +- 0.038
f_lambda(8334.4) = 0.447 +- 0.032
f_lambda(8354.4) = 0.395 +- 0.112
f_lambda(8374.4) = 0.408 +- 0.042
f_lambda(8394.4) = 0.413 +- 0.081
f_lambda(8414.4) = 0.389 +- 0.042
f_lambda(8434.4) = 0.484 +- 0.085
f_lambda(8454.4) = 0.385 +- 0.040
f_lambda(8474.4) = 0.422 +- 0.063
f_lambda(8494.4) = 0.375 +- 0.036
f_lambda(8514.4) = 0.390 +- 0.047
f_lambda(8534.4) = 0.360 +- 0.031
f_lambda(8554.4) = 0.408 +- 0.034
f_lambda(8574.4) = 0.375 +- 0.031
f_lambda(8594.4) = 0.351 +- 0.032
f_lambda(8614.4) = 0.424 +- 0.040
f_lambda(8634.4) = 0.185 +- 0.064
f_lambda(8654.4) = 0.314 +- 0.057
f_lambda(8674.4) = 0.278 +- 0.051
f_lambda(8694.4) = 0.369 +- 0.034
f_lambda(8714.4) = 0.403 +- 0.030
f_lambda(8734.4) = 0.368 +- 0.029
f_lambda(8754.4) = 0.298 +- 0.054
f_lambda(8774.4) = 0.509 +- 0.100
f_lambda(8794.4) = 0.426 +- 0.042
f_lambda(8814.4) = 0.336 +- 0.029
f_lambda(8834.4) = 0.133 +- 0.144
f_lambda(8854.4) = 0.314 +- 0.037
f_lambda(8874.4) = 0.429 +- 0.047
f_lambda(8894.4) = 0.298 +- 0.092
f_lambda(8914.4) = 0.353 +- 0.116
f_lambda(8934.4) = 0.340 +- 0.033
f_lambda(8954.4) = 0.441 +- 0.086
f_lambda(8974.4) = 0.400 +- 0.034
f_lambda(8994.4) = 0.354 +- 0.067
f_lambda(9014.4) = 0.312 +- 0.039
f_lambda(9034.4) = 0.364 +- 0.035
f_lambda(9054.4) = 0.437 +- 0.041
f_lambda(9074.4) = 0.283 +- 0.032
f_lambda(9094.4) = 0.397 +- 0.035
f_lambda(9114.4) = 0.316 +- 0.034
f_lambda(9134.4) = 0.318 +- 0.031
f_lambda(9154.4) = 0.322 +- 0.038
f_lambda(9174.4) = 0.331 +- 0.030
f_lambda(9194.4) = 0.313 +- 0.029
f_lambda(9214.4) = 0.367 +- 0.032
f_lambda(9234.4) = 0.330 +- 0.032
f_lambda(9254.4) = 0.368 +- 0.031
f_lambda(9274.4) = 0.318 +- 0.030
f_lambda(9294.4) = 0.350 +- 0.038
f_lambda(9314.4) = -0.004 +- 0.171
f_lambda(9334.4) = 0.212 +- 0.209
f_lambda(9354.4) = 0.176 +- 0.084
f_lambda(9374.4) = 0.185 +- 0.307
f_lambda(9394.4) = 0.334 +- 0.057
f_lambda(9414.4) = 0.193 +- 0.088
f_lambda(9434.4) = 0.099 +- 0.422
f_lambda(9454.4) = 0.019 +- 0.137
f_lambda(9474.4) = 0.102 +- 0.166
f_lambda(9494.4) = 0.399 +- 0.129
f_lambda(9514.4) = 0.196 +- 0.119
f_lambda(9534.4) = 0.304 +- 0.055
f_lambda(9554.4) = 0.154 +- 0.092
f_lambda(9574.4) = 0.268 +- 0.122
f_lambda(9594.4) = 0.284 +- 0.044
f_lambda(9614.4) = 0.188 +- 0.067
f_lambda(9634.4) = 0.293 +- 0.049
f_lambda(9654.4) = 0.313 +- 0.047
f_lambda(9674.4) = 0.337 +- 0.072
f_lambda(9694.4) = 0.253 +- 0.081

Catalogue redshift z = 1.40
